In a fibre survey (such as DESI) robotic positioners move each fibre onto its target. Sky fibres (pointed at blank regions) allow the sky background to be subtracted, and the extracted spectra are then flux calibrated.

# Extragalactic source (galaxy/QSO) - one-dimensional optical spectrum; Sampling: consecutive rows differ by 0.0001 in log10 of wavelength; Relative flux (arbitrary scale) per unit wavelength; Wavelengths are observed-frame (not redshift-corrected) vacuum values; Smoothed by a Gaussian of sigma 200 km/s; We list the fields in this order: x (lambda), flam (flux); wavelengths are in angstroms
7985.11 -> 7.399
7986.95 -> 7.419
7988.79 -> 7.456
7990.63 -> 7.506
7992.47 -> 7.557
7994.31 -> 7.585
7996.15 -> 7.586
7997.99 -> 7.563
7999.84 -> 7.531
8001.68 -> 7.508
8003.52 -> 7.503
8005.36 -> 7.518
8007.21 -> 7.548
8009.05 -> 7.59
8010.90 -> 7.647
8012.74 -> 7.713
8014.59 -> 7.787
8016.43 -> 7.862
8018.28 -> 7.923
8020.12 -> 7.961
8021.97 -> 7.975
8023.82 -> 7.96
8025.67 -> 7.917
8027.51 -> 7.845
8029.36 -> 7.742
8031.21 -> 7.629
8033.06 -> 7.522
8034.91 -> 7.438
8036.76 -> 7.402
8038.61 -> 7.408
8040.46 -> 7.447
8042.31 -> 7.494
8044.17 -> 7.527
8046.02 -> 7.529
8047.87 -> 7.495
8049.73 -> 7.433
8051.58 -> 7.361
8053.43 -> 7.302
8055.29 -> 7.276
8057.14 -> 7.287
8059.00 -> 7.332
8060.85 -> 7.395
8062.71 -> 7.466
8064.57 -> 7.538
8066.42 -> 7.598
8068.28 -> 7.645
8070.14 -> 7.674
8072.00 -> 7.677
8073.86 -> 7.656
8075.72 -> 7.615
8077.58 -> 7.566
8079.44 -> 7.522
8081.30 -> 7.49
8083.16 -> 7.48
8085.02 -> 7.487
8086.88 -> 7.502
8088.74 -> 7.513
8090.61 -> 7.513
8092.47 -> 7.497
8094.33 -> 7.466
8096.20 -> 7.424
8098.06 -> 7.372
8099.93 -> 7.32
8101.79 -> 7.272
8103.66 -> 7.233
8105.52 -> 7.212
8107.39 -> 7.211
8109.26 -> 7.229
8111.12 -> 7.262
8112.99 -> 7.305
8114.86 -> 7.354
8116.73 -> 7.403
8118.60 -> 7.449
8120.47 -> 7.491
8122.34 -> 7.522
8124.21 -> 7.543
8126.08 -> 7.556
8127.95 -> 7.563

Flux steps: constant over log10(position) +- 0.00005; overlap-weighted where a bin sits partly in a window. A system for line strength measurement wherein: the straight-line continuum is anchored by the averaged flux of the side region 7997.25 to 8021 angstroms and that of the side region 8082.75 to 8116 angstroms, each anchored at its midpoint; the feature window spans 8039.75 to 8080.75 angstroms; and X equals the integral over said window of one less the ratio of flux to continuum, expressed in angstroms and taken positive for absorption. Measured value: 0.0 angstroms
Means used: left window 7.67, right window 7.37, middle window 7.49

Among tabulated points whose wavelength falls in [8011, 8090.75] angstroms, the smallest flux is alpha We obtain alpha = 7.276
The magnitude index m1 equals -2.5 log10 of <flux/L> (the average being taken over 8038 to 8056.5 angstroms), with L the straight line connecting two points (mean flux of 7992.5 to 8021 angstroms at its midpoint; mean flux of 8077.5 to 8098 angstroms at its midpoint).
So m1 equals 0.021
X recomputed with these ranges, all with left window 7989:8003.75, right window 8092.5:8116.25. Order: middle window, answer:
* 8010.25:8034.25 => -1.0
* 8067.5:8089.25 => -0.6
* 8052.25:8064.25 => 0.1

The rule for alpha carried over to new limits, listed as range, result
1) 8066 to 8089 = 7.48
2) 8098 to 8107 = 7.212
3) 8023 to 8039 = 7.402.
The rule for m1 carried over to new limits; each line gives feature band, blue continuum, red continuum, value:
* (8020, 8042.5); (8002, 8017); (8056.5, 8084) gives -0.010 mag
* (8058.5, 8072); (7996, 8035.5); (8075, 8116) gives -0.004 mag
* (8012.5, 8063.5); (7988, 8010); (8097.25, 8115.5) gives -0.021 mag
